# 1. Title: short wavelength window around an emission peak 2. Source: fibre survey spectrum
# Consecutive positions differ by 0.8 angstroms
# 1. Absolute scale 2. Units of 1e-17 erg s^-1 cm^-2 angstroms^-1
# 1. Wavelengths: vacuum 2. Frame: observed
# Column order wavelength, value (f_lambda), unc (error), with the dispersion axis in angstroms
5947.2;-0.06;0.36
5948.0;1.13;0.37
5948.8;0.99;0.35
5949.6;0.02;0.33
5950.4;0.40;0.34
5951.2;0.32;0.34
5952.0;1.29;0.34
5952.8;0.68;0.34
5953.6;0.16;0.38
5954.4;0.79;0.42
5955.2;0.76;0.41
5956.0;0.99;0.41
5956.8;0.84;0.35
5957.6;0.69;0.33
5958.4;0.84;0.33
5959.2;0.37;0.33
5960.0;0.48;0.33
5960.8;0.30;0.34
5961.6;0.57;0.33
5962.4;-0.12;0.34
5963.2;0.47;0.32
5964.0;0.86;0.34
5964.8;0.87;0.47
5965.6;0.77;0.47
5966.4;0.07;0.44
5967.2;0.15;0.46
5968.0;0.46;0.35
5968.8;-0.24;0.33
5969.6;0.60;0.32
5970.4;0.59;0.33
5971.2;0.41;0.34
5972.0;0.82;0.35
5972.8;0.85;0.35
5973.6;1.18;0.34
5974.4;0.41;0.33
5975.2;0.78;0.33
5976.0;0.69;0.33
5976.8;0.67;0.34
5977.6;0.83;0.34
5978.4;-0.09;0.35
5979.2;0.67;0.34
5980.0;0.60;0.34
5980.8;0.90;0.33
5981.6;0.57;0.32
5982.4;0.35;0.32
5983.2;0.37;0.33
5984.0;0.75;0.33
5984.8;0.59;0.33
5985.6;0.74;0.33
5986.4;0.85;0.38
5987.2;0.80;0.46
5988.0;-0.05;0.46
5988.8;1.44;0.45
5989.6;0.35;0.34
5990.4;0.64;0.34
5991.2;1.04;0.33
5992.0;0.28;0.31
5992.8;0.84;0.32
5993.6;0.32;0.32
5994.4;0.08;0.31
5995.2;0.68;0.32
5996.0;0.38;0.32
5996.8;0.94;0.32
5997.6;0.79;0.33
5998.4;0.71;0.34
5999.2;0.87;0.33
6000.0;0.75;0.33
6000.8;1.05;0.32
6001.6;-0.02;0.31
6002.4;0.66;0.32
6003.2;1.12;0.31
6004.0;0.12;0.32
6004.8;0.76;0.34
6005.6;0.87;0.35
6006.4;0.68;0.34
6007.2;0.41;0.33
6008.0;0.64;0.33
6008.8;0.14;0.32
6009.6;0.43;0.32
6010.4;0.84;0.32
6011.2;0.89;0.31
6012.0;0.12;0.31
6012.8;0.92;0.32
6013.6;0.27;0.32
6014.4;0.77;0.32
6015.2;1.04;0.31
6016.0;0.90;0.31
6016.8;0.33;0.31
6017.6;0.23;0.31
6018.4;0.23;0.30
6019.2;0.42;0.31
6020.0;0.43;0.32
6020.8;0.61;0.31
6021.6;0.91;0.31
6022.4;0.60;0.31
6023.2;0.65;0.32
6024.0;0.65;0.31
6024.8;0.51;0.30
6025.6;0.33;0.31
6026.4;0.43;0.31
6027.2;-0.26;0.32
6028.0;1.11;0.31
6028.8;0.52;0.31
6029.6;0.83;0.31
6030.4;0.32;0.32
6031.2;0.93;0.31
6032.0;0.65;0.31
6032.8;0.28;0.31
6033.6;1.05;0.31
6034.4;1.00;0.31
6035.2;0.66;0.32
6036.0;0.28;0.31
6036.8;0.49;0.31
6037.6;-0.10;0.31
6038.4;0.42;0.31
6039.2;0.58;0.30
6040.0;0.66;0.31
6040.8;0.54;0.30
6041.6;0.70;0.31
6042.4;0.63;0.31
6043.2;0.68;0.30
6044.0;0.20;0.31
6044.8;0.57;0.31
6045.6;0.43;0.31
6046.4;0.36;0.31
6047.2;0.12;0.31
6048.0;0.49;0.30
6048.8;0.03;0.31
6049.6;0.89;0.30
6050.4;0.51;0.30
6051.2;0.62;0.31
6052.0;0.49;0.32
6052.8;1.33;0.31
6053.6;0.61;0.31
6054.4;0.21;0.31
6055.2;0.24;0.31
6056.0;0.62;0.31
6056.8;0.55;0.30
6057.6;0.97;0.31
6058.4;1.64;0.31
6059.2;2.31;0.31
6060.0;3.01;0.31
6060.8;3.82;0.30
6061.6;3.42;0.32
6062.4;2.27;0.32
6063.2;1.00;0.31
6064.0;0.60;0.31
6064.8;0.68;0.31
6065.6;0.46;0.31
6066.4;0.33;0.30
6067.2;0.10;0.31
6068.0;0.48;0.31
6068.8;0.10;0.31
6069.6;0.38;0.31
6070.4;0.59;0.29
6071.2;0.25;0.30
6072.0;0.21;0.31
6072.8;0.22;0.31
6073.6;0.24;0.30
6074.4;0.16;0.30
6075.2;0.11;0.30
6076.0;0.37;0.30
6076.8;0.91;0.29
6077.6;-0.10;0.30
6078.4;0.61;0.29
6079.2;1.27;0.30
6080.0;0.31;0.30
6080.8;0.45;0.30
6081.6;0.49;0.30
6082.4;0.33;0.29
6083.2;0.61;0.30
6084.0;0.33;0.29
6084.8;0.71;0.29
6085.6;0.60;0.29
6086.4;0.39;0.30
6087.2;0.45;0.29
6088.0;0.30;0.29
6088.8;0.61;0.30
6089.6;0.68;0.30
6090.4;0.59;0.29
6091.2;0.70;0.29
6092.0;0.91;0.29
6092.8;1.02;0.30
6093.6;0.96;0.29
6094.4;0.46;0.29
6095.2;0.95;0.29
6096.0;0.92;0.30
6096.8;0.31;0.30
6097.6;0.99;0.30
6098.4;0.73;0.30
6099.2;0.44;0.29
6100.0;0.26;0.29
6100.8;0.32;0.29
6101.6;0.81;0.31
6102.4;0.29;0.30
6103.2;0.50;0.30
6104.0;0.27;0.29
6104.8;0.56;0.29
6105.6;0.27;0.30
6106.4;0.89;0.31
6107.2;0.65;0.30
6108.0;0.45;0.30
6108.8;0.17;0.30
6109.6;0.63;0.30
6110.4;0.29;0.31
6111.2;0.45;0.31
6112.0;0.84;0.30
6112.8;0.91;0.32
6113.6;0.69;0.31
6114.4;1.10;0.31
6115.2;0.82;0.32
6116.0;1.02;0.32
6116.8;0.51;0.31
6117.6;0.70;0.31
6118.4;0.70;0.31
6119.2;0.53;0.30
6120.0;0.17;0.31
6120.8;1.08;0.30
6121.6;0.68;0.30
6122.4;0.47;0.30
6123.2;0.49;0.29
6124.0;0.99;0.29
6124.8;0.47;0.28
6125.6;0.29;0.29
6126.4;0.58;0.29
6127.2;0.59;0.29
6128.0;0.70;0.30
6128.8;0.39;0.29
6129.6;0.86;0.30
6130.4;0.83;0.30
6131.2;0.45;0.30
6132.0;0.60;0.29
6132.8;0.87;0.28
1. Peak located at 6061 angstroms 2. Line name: H-beta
